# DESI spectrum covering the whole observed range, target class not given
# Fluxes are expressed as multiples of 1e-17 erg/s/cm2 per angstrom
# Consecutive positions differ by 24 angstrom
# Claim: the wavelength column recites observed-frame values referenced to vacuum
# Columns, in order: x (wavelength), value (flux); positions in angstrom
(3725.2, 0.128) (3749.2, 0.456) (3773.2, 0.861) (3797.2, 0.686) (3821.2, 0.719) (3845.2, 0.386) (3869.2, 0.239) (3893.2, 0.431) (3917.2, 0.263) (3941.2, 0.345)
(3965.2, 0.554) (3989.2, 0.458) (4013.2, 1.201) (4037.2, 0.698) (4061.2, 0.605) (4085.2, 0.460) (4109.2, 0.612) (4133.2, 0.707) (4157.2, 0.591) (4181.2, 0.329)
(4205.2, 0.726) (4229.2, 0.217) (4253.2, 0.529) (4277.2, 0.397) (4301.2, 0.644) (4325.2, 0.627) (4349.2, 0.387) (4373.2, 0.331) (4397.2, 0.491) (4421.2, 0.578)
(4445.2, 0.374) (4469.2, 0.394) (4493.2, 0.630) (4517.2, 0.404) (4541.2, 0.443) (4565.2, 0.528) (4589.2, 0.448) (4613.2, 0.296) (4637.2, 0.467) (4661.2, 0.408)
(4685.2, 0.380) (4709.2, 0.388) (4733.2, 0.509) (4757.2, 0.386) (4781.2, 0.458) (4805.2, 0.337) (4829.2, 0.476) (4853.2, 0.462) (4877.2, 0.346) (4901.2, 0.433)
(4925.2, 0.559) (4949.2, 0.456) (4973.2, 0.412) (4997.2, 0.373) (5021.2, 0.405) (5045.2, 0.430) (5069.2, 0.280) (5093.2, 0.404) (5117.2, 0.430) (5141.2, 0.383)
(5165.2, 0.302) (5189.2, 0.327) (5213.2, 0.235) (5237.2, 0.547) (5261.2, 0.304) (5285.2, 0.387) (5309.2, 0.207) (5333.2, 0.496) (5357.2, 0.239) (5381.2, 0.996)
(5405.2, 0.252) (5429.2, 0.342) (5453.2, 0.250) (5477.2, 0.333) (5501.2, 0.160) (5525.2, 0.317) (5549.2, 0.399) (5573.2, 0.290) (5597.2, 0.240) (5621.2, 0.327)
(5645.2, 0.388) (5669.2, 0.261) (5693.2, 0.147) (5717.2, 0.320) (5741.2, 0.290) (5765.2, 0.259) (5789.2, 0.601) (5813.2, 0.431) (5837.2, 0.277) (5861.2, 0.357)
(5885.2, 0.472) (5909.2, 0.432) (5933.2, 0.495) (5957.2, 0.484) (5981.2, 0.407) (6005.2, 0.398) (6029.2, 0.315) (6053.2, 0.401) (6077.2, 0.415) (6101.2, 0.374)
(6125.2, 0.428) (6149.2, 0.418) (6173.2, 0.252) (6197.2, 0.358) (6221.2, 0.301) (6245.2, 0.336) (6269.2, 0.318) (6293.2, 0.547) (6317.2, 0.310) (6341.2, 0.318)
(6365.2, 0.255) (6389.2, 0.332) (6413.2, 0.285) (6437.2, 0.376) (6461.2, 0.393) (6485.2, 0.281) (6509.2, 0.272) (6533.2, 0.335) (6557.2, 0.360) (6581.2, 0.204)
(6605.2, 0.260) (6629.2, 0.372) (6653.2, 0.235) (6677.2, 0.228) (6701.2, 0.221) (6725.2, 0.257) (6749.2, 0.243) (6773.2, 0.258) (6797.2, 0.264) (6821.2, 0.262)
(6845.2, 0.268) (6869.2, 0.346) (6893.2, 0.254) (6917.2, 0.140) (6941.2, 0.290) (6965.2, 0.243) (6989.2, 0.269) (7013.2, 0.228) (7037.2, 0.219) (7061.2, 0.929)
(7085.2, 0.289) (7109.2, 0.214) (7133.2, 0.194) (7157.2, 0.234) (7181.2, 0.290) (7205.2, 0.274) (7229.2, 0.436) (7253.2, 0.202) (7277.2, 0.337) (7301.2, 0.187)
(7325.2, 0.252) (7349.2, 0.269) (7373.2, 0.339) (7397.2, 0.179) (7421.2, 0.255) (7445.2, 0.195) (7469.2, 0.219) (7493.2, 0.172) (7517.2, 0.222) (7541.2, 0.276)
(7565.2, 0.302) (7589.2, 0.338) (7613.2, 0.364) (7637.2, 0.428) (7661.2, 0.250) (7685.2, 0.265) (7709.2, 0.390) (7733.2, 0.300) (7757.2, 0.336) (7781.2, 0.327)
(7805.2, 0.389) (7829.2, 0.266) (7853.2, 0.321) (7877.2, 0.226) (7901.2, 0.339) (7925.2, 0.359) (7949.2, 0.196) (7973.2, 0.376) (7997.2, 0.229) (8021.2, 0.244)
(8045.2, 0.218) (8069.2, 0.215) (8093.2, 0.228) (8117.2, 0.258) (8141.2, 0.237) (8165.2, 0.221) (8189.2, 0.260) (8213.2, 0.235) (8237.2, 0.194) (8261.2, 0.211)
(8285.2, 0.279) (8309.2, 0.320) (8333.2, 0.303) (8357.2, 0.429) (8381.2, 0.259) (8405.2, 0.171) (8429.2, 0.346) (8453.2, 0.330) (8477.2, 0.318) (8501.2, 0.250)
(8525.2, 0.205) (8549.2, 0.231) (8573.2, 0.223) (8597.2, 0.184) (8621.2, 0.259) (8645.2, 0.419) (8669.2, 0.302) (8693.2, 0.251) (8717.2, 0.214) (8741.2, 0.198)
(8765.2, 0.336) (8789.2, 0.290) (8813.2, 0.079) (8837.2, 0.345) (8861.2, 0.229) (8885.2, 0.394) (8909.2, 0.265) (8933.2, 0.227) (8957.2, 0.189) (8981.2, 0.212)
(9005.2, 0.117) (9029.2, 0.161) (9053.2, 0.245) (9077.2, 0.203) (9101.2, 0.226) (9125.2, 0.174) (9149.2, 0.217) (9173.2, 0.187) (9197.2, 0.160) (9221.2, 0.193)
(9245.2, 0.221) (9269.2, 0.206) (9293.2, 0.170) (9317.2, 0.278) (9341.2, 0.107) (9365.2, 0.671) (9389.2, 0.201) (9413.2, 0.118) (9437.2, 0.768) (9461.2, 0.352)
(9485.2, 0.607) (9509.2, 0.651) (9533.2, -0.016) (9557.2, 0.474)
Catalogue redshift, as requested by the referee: 0.075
